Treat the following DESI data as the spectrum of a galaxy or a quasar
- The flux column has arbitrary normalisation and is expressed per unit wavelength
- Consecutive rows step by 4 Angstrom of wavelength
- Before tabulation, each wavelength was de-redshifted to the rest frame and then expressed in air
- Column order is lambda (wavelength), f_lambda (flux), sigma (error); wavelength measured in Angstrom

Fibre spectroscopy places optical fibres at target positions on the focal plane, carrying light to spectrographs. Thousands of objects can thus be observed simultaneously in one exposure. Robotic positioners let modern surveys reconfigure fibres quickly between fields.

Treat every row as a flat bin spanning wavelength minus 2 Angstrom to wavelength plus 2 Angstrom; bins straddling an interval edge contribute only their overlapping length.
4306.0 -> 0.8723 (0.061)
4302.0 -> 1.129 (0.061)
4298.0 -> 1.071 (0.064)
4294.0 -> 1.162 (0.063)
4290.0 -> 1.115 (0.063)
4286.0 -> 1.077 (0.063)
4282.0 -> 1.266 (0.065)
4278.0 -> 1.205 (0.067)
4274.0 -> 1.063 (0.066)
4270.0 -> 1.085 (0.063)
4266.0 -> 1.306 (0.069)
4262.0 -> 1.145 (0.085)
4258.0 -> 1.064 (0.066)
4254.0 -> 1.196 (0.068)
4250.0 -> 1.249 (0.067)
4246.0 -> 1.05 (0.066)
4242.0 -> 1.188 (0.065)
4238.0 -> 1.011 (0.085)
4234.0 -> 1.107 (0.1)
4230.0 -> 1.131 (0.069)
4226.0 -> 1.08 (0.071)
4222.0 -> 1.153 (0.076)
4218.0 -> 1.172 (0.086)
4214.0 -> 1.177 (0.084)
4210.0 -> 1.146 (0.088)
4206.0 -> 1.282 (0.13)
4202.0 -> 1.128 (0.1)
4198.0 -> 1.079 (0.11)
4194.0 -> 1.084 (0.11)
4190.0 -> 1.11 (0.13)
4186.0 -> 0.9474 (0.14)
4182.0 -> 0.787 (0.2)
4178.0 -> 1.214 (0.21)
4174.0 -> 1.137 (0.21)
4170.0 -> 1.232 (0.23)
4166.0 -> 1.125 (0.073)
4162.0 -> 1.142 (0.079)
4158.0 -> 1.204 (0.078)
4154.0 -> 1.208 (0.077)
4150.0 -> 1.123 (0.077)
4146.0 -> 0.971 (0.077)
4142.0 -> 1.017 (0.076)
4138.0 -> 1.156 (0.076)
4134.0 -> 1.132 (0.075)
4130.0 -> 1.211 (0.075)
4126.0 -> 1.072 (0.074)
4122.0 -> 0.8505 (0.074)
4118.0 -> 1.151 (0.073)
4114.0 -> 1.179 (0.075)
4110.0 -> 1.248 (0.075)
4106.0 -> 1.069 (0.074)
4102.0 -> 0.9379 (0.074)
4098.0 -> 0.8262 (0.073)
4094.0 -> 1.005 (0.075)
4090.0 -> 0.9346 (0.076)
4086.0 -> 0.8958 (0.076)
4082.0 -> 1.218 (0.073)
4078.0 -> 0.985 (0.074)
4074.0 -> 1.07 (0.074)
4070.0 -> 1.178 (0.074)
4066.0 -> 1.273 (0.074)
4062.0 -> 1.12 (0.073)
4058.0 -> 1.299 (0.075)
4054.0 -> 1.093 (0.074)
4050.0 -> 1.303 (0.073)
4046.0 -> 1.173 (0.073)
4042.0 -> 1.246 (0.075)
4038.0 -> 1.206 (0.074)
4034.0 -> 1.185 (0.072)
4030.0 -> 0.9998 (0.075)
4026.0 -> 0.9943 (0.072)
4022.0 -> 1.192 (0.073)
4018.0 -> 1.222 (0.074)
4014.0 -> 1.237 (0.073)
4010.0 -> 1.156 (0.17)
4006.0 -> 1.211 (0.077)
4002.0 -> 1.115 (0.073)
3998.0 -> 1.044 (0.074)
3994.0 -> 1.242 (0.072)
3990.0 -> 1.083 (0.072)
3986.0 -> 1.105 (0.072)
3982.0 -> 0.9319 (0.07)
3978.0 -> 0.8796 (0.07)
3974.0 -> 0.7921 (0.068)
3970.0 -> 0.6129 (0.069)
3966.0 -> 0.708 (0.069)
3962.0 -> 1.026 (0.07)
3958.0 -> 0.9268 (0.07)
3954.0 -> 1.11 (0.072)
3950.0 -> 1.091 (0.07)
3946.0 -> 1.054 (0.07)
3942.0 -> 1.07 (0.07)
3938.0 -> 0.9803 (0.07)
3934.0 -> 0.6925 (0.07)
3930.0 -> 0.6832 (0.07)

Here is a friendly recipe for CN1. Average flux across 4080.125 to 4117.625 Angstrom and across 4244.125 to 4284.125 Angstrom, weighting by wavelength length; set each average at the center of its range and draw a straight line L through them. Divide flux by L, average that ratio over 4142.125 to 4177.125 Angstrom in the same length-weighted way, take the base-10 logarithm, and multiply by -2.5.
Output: -0.052 mag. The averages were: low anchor 1.04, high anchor 1.16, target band 1.14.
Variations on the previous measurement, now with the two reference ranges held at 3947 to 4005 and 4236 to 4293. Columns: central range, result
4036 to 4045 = -0.20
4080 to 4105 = 0.08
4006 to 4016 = -0.20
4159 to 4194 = 0.00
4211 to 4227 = -0.03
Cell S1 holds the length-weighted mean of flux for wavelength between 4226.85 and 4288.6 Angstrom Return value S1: 1.14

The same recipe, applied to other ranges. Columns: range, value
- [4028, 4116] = 1.11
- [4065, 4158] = 1.08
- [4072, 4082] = 1.07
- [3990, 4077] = 1.17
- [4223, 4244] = 1.11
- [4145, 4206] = 1.11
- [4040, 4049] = 1.22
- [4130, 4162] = 1.12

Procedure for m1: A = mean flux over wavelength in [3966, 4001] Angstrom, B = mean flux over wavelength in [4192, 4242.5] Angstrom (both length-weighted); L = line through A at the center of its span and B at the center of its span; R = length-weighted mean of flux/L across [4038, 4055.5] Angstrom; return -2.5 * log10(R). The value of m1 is -0.20 mag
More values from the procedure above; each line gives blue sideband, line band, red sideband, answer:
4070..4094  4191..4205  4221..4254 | -0.010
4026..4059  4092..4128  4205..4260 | 0.122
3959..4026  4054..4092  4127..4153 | -0.036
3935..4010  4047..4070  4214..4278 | -0.164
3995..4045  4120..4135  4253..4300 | 0.086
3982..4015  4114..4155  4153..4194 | 0.022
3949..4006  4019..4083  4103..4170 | -0.113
